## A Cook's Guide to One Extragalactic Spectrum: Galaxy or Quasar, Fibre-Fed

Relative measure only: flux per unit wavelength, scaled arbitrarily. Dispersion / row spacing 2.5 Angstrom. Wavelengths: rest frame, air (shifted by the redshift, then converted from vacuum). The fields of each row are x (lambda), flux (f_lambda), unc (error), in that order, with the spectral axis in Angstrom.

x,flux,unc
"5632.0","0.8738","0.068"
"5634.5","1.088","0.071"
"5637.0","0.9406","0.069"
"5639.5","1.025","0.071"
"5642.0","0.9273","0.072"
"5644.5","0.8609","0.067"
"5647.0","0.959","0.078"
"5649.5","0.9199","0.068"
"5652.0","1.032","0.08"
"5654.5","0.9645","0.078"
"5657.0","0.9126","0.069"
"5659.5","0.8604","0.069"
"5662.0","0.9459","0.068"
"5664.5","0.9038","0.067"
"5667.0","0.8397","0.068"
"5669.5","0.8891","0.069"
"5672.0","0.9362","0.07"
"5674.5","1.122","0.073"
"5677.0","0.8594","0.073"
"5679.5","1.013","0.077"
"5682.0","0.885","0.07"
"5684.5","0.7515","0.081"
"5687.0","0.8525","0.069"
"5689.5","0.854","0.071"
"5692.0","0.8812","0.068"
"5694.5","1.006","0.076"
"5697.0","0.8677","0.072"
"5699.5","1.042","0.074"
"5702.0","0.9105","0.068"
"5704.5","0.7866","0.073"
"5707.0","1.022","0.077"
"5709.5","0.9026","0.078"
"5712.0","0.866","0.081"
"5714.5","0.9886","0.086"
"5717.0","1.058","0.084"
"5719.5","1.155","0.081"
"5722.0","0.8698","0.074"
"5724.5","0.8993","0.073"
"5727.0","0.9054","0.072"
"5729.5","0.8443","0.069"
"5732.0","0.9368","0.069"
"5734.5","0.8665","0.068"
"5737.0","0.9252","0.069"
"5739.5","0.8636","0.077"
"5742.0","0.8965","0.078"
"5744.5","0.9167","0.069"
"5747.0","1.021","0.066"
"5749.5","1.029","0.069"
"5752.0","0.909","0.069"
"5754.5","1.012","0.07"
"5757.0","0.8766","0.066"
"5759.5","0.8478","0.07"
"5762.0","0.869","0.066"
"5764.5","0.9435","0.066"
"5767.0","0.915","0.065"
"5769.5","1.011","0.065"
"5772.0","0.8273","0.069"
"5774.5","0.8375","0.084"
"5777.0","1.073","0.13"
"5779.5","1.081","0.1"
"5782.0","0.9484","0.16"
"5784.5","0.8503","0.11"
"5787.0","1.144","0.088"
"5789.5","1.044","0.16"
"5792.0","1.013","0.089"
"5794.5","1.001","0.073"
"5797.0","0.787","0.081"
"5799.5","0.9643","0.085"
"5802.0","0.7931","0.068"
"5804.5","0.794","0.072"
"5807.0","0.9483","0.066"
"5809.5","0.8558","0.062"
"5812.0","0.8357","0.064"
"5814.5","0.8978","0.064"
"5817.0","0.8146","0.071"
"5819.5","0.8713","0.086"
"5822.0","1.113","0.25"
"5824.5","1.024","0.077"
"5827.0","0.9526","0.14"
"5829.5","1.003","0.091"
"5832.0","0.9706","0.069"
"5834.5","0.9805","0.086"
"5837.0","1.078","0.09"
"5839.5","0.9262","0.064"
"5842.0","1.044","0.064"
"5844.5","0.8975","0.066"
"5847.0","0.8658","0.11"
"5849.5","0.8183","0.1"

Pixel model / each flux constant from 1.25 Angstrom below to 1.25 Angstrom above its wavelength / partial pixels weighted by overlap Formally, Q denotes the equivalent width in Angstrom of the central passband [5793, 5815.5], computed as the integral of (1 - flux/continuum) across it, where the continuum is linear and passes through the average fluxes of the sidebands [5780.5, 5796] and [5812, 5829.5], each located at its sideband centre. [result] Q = 2.18 Angstrom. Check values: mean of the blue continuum 0.998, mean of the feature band 0.877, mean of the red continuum 0.942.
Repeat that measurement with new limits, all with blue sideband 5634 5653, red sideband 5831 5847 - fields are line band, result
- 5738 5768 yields 1.4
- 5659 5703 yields 2.4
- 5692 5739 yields 1.6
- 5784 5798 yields -0.2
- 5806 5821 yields 1.5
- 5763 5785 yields 0.6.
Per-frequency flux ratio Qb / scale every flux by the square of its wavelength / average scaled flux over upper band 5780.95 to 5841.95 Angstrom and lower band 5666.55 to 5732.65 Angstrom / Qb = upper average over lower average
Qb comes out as 1.1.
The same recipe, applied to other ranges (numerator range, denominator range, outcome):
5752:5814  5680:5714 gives 1.06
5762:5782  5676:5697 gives 1.10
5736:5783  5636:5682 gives 1.03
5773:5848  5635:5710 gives 1.07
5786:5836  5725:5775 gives 1.05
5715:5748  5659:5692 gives 1.06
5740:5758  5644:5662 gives 1.05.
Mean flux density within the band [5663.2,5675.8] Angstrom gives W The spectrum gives 0.938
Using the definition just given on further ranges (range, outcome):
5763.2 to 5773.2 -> 0.924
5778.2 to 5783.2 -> 1.02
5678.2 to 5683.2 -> 0.949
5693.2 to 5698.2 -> 0.937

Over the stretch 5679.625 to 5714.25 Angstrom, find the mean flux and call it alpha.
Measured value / 0.901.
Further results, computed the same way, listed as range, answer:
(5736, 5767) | 0.925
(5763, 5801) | 0.961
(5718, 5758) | 0.934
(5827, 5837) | 0.992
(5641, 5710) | 0.918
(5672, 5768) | 0.926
